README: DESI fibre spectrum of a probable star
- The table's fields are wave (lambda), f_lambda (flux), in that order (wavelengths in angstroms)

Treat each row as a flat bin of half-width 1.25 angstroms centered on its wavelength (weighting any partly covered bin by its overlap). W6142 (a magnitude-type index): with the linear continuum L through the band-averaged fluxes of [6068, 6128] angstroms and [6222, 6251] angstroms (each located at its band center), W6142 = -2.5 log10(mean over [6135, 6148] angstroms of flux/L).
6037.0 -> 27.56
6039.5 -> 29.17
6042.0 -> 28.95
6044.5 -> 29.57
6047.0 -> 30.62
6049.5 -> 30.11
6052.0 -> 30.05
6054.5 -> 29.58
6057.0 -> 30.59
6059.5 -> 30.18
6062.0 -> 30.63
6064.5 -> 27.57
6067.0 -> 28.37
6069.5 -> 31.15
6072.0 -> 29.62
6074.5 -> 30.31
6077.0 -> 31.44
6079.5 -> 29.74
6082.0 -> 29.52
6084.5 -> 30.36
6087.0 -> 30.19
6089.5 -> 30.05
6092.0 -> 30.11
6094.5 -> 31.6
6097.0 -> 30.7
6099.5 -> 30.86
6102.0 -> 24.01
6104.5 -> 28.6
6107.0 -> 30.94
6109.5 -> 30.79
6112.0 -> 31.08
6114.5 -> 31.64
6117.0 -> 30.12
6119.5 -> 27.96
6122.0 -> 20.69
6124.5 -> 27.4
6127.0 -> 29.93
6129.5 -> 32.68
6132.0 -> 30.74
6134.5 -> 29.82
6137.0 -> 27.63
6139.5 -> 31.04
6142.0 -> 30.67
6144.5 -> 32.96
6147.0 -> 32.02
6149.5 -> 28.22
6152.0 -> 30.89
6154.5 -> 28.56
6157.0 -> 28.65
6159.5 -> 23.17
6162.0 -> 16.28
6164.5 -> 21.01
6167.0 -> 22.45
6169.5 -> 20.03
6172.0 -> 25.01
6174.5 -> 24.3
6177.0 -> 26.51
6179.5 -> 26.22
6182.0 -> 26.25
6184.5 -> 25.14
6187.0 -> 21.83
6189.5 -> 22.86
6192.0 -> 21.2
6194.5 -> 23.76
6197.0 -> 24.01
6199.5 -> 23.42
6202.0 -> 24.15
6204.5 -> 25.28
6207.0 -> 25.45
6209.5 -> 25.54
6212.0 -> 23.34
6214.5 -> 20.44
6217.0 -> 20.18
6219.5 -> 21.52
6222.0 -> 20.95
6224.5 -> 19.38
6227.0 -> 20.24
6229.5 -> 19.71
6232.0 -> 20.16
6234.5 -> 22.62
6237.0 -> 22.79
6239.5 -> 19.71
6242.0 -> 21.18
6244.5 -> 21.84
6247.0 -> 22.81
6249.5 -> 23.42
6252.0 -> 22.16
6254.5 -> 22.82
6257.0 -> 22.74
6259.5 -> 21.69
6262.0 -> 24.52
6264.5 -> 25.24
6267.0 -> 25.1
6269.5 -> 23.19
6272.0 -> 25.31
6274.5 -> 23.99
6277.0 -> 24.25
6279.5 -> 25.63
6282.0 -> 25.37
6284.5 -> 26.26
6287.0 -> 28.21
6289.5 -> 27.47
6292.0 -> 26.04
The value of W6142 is -0.146 mag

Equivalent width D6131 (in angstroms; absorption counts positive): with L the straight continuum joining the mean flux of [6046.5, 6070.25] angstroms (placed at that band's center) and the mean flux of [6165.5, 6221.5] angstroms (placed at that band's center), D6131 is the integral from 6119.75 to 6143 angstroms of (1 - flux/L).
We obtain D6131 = -2.2 angstroms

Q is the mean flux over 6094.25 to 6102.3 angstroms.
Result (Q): 29.6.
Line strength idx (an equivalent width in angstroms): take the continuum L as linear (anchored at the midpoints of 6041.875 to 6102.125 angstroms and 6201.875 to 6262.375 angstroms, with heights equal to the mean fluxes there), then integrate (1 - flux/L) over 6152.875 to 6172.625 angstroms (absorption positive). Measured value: 1.8 angstroms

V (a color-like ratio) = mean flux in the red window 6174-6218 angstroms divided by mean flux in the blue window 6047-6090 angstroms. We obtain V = 0.80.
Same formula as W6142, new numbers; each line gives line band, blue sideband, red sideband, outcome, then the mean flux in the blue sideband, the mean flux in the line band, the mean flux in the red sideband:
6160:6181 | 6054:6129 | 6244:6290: 0.19 mag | 29.6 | 22.8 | 24.3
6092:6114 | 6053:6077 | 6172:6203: -0.07 mag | 29.9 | 29.9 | 24.2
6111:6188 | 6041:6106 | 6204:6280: -0.02 mag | 29.8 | 27.1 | 22.6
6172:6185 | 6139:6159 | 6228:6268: 0.09 mag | 30.1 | 25.7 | 22.4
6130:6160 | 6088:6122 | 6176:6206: -0.10 mag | 29.5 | 29.8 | 24.2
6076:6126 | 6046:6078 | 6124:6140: 0.02 mag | 30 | 29.4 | 30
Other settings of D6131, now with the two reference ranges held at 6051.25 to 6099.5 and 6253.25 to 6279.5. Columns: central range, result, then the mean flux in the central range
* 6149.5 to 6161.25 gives 0.1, 27.4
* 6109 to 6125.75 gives 0.2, 28.4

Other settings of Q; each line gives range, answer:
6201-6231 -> 22.1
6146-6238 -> 23.6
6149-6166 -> 25.1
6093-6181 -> 27.9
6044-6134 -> 29.7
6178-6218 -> 23.7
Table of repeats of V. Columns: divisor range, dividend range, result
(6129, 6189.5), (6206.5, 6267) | 0.83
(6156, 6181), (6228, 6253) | 0.93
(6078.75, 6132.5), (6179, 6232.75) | 0.77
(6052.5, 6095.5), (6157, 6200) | 0.78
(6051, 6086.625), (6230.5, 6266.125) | 0.75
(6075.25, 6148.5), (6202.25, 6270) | 0.75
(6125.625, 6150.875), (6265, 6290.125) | 0.83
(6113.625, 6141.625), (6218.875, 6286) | 0.78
